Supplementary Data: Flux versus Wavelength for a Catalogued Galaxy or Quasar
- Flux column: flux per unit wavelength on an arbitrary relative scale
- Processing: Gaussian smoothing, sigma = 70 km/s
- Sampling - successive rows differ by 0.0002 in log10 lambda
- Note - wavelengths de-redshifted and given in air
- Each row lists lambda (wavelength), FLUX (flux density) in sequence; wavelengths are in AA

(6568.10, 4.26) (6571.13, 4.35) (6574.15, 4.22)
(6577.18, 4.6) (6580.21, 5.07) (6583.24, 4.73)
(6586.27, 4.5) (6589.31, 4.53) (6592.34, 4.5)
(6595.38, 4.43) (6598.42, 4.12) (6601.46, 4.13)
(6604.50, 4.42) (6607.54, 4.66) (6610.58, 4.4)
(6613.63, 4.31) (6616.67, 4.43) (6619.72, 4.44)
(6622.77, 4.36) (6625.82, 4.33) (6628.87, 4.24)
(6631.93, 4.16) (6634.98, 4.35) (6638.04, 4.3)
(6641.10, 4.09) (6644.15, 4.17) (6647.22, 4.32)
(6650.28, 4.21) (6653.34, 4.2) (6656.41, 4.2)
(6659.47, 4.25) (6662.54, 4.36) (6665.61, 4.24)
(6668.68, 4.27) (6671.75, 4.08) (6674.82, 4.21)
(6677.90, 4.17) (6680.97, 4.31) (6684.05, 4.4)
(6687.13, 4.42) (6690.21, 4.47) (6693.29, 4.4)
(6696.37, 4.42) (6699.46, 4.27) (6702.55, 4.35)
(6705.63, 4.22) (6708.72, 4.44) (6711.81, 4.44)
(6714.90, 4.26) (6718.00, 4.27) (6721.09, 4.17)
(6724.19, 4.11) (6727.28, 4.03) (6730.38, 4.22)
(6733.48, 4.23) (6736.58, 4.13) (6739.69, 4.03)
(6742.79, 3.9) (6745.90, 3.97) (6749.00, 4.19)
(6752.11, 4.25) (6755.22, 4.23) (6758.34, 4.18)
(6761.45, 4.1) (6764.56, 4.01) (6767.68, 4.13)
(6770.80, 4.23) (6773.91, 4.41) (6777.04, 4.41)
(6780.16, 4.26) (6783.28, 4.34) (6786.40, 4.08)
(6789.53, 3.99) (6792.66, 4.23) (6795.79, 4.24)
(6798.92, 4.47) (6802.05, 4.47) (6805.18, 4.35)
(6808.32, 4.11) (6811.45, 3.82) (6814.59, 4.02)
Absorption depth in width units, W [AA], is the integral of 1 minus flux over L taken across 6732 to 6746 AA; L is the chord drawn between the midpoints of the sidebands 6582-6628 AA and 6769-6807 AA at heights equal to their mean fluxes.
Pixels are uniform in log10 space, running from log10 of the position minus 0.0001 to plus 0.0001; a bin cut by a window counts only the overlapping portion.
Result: 0.8 AA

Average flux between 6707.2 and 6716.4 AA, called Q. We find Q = 4.38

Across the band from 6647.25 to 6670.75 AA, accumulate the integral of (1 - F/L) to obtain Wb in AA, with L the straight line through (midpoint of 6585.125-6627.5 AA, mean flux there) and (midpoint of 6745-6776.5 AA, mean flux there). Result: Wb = 0.4 AA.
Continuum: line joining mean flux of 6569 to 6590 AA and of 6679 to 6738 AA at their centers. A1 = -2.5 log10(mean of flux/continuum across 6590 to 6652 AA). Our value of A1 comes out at 0.04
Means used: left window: 4.56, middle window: 4.32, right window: 4.29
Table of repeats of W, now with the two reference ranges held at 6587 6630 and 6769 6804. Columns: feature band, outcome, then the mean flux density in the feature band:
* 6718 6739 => 0.8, 4.15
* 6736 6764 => 1.3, 4.1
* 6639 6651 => 0.4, 4.2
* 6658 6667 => 0.1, 4.28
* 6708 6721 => 0.0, 4.33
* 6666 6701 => 0.3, 4.31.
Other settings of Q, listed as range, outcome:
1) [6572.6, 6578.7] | 4.41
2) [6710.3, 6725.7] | 4.25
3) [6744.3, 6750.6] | 4.08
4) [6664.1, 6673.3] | 4.2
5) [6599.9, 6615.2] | 4.39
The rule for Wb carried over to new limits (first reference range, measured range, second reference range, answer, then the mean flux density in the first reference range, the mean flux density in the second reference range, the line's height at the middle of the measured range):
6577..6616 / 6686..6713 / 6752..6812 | -0.2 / 4.49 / 4.22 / 4.34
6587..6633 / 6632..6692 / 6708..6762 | 0.3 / 4.37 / 4.17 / 4.29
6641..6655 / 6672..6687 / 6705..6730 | -0.2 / 4.21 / 4.24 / 4.22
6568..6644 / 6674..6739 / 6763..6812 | 0.4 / 4.4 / 4.23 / 4.3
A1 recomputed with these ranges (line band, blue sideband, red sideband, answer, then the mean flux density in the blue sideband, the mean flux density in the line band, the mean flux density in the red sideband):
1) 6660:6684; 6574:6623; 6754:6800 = 0.03 mag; 4.47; 4.25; 4.22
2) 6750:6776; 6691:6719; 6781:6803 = 0.02 mag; 4.35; 4.2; 4.25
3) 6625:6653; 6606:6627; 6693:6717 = 0.04 mag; 4.42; 4.24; 4.34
